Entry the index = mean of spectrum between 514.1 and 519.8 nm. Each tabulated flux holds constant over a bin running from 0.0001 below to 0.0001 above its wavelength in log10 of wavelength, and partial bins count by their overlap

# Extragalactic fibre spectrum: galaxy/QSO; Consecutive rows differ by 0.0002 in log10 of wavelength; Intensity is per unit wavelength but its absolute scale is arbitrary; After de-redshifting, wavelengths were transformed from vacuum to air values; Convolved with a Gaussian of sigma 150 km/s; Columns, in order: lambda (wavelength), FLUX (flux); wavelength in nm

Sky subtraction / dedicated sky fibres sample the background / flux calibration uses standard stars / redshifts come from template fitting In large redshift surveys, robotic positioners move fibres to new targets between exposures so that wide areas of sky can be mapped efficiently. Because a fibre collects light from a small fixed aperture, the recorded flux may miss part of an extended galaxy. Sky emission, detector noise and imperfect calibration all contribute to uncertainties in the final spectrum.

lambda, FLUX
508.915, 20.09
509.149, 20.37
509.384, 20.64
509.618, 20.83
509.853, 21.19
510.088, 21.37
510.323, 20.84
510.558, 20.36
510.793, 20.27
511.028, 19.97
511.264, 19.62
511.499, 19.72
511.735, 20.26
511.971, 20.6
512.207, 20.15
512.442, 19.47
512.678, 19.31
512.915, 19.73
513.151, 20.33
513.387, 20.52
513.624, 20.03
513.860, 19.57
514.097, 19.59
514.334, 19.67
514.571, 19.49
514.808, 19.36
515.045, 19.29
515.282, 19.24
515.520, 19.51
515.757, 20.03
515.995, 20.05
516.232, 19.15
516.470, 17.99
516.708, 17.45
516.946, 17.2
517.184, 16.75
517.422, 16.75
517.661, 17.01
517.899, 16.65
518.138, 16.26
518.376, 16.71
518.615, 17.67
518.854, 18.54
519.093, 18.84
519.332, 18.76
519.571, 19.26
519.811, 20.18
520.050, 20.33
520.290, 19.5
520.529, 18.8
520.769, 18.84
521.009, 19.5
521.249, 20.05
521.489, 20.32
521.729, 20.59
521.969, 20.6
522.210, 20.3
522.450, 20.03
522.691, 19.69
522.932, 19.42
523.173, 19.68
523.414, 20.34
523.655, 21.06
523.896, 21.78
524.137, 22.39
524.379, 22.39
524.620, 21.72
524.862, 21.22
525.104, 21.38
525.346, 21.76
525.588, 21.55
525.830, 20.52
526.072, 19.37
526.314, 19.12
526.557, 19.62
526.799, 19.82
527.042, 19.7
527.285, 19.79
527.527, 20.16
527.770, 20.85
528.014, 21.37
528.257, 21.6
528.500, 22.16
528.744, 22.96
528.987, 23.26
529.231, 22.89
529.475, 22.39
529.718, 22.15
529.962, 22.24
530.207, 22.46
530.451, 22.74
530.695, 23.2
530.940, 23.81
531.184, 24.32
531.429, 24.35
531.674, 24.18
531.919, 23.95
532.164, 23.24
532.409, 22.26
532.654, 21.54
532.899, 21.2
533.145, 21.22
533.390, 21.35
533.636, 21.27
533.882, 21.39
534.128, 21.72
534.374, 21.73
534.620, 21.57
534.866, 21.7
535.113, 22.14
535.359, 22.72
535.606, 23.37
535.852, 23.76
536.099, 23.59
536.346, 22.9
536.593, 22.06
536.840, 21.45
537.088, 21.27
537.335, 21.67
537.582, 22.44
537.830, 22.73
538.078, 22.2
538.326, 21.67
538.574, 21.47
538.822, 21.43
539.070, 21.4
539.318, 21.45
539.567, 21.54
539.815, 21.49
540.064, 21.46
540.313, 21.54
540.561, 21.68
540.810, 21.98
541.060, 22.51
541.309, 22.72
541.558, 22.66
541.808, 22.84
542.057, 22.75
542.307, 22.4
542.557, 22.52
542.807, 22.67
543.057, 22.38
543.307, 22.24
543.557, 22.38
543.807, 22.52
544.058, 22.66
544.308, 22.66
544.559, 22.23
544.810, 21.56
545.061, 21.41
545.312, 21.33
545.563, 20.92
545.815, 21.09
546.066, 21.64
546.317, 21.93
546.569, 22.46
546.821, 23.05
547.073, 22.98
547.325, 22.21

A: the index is 18.4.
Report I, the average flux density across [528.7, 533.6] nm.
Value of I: 22.8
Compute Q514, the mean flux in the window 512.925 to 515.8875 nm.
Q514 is 19.7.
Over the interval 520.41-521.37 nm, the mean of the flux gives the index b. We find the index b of 19.3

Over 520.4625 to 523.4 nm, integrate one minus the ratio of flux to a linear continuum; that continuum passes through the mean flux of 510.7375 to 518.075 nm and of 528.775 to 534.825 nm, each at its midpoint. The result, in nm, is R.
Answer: 0.11 nm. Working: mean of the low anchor 19.1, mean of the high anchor 22.5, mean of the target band 19.9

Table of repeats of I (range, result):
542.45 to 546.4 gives 22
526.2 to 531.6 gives 21.9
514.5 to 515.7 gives 19.4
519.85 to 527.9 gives 20.4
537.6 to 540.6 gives 21.7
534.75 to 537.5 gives 22.4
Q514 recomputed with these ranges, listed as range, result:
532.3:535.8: 21.8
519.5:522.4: 19.9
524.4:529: 20.9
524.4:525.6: 21.6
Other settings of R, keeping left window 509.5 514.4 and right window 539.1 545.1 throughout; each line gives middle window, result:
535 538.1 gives -0.10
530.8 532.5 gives -0.18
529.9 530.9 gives -0.06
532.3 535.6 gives -0.02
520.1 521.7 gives 0.09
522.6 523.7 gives 0.05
